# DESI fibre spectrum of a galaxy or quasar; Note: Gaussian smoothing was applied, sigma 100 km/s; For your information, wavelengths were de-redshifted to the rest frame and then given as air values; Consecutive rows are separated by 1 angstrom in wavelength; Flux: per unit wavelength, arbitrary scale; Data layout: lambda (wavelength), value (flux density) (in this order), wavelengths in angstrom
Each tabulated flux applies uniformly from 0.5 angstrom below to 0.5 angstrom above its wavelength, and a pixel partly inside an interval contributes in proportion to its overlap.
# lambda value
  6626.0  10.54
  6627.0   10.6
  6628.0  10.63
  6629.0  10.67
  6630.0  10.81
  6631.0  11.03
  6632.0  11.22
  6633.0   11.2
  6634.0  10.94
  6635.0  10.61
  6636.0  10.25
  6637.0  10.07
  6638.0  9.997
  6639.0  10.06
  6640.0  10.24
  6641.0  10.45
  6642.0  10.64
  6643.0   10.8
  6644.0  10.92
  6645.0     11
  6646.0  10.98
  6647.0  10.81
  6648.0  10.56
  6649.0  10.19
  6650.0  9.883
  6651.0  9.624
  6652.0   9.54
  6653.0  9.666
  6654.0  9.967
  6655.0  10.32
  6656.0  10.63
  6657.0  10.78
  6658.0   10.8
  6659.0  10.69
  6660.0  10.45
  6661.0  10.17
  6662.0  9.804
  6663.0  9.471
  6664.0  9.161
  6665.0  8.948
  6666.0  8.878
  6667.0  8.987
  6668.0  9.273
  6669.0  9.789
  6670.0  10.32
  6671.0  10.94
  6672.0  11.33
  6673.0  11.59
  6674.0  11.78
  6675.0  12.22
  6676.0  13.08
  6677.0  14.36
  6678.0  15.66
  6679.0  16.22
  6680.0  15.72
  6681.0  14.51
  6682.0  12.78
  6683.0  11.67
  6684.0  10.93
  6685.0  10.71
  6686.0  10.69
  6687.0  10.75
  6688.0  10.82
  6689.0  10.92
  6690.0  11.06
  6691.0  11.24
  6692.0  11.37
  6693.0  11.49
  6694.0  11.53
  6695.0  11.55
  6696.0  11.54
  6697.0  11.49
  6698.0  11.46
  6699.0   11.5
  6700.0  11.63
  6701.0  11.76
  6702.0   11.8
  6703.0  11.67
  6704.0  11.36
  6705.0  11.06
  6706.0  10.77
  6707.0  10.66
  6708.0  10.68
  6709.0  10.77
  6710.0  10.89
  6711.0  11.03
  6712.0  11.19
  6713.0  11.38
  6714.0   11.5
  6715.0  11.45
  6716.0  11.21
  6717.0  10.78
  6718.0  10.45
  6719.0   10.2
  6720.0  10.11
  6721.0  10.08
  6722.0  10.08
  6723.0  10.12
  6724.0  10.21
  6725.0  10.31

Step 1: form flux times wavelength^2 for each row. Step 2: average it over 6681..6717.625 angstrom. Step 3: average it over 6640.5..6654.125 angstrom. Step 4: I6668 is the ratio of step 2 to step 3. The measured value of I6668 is 1.11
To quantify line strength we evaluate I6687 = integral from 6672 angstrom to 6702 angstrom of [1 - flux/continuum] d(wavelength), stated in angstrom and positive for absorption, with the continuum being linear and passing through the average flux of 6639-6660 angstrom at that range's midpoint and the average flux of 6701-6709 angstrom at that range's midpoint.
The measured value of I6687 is -3.3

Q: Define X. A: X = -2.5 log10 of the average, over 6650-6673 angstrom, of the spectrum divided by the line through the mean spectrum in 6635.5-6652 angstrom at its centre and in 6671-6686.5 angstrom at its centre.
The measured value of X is 0.160 mag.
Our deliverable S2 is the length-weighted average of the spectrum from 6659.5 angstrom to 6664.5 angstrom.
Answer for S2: 9.81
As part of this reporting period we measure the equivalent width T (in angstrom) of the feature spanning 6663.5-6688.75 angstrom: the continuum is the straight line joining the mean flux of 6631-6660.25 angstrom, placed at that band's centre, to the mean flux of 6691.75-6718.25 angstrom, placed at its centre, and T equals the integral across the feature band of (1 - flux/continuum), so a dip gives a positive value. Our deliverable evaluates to -1.75 angstrom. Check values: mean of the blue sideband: 10.5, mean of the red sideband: 11.3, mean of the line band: 11.6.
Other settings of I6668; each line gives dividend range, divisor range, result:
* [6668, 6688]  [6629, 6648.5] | 1.16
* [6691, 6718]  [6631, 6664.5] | 1.11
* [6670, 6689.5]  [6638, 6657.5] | 1.21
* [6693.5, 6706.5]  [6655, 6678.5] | 1.07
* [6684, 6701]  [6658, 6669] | 1.18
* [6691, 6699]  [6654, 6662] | 1.11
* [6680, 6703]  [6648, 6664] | 1.16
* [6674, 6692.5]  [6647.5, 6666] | 1.26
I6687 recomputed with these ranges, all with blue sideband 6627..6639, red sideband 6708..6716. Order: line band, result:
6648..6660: 0.6 angstrom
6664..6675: 0.7 angstrom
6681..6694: -0.4 angstrom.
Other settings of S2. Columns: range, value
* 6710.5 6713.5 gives 11.2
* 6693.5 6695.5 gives 11.5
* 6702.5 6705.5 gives 11.4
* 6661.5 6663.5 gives 9.64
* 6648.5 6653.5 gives 9.78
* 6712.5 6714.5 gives 11.4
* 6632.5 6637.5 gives 10.6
